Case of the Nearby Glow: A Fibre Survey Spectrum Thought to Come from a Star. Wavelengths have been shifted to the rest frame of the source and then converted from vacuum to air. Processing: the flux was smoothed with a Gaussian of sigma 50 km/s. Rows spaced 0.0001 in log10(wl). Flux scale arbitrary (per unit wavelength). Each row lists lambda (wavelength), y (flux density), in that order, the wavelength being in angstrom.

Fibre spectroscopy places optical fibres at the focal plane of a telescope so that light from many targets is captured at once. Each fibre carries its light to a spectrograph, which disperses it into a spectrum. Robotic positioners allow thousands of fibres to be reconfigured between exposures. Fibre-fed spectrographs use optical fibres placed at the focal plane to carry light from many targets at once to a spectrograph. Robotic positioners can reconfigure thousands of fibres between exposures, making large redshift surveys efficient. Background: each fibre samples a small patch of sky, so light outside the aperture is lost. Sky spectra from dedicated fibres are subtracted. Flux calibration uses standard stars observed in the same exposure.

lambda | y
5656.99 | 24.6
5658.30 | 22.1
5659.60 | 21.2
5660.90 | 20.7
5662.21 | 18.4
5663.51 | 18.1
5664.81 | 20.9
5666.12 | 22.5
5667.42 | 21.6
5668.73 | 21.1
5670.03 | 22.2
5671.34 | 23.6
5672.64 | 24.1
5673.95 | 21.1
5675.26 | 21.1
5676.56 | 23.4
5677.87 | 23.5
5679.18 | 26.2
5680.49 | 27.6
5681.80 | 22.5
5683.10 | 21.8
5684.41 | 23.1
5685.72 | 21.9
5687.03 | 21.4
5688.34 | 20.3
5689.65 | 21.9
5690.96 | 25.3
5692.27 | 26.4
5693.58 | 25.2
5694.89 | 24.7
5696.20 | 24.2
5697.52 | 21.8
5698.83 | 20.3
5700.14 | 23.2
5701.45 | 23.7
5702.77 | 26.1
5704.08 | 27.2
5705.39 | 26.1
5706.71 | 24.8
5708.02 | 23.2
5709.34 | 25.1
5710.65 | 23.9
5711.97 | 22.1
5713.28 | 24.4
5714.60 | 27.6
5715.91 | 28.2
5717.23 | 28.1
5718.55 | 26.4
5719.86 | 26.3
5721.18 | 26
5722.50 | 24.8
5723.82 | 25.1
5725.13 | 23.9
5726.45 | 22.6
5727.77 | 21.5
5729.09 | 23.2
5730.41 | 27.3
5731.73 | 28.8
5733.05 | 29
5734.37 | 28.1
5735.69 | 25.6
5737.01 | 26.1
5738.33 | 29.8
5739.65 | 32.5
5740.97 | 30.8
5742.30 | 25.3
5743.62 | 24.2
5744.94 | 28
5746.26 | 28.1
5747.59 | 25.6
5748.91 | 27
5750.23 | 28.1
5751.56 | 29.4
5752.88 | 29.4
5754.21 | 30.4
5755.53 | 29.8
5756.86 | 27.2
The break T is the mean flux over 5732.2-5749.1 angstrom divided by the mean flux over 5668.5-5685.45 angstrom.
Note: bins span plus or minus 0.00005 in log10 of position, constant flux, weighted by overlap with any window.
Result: 1.20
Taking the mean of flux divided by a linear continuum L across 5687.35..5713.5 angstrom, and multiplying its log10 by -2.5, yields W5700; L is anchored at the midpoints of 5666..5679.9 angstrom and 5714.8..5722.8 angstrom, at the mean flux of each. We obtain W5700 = 0.05 mag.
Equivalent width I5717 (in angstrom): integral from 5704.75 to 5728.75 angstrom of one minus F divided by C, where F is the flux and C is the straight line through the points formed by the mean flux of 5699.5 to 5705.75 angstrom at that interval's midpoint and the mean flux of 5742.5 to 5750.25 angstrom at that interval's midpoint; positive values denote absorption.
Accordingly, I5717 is 0.7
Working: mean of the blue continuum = 25.2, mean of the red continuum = 26.7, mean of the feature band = 25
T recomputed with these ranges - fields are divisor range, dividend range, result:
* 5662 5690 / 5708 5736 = 1.15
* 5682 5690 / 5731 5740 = 1.30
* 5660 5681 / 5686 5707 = 1.07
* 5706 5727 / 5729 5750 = 1.10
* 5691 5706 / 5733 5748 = 1.13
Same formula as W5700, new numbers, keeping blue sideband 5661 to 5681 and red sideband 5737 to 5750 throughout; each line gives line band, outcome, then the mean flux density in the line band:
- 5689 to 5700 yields 0.02 mag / 23.7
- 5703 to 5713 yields 0.02 mag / 24.7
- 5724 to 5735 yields 0.05 mag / 25.5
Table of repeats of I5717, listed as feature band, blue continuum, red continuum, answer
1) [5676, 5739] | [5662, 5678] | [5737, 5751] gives 0.0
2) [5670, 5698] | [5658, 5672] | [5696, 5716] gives -0.9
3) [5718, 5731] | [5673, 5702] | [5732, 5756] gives 0.9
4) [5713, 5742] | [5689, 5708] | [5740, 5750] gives -0.6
